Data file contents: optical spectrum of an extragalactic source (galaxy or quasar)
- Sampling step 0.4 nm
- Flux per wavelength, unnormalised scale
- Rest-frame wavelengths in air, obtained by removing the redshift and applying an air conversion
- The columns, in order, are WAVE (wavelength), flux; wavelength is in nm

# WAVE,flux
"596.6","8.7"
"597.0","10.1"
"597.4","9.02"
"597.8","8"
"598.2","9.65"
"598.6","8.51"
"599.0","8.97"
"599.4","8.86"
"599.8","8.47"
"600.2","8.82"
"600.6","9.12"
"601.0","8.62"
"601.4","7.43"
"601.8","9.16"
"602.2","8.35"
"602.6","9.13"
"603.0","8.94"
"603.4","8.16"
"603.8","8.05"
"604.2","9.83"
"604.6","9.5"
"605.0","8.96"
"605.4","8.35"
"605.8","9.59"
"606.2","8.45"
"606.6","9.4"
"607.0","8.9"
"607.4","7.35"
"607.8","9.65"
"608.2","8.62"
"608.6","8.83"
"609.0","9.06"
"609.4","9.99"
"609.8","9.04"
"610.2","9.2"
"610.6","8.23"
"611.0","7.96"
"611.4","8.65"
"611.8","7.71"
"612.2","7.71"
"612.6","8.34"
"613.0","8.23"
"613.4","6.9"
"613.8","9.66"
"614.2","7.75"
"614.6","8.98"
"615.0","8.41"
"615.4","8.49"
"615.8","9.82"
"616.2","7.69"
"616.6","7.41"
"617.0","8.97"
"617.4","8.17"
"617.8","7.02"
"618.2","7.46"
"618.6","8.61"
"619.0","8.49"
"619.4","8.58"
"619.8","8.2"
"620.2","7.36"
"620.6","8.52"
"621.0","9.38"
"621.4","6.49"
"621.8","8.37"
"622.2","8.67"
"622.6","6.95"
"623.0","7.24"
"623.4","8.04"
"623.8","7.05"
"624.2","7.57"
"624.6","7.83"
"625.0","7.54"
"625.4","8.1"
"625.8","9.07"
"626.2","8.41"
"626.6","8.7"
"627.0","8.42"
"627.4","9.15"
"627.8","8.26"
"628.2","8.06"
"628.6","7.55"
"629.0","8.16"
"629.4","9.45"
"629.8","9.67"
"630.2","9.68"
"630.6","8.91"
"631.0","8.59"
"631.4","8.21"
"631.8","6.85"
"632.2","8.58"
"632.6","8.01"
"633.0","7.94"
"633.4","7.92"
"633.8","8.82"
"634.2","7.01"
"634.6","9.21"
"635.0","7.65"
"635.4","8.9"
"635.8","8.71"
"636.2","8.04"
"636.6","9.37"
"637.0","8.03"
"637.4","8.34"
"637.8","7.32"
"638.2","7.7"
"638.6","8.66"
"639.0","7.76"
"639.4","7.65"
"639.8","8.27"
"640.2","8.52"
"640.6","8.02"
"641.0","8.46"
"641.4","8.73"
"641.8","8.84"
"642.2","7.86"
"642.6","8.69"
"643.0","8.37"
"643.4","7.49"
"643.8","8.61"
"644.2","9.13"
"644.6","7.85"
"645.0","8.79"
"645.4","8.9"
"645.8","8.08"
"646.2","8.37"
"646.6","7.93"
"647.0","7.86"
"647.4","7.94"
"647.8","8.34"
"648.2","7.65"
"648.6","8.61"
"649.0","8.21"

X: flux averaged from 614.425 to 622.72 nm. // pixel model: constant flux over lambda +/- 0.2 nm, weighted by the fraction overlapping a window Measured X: 8.2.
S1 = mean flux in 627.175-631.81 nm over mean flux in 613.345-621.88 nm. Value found 1.05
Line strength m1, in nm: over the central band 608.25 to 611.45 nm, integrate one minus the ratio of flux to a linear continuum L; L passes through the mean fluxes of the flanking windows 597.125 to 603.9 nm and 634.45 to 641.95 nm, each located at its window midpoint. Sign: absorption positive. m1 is -0.102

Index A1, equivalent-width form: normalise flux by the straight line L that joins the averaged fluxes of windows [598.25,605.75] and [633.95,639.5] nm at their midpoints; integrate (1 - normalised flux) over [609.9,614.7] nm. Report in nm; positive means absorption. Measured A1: 0.18 nm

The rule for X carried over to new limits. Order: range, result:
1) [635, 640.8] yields 8.21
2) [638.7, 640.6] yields 8.08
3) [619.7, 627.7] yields 8.05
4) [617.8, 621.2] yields 8.25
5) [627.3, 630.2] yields 8.67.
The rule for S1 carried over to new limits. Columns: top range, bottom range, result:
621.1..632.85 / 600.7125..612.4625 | 0.94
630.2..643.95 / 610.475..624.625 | 1.02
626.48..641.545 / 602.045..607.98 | 0.94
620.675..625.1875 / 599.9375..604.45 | 0.89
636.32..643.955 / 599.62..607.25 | 0.94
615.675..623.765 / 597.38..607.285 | 0.91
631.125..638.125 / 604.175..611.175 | 0.92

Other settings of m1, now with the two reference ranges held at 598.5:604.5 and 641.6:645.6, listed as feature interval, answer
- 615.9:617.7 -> 0.11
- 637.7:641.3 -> 0.17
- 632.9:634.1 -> 0.05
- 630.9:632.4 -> 0.09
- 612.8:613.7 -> 0.09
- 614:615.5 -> 0.04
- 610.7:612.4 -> 0.12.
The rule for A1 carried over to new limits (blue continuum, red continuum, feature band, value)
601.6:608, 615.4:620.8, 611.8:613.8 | 0.114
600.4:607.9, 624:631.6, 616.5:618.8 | 0.174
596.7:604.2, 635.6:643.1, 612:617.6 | 0.173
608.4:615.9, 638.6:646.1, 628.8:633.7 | -0.047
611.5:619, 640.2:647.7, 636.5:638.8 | 0.032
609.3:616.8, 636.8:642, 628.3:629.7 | -0.032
